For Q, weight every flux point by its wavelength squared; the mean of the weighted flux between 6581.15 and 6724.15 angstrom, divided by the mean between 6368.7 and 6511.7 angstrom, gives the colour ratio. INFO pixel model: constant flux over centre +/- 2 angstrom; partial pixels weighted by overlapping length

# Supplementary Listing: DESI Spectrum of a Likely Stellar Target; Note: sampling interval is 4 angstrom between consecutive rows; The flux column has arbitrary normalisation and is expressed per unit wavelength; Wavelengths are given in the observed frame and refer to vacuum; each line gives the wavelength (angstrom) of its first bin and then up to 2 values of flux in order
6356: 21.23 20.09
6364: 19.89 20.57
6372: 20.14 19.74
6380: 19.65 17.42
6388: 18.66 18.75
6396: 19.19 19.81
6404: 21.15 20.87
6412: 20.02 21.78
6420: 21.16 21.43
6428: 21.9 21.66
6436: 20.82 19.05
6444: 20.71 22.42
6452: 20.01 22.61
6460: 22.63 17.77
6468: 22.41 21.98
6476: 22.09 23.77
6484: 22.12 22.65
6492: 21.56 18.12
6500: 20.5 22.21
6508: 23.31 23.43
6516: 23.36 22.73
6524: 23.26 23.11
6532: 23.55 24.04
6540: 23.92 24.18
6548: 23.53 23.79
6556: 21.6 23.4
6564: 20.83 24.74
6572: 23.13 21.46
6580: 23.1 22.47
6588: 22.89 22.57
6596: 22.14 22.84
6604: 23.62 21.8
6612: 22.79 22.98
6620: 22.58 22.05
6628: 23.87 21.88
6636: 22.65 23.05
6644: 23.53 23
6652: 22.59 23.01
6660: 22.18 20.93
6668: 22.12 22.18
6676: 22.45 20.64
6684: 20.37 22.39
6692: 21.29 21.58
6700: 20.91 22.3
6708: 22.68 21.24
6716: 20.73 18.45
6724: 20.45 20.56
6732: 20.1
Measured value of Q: 1.13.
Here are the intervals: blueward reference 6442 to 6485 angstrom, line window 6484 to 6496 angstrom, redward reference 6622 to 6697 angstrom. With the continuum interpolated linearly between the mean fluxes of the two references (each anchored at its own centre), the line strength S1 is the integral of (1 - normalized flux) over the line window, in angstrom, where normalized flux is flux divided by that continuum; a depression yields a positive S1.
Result 0.2 angstrom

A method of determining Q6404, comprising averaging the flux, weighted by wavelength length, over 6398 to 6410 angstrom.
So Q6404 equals 20.6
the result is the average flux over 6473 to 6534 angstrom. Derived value 22.4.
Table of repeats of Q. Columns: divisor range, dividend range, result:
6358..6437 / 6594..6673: 1.20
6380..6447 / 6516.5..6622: 1.19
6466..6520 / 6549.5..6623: 1.06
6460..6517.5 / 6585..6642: 1.08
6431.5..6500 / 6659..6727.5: 1.07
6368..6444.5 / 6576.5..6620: 1.19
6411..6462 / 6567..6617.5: 1.12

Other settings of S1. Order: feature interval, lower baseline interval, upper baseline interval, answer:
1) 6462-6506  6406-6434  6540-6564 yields 1.6 angstrom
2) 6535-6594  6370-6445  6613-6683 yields -3.8 angstrom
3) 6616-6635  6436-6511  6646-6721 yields -0.9 angstrom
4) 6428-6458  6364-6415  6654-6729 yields -1.6 angstrom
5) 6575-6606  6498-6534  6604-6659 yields 0.2 angstrom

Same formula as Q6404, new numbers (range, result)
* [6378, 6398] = 18.7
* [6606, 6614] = 22.3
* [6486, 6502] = 20.7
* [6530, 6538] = 23.8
